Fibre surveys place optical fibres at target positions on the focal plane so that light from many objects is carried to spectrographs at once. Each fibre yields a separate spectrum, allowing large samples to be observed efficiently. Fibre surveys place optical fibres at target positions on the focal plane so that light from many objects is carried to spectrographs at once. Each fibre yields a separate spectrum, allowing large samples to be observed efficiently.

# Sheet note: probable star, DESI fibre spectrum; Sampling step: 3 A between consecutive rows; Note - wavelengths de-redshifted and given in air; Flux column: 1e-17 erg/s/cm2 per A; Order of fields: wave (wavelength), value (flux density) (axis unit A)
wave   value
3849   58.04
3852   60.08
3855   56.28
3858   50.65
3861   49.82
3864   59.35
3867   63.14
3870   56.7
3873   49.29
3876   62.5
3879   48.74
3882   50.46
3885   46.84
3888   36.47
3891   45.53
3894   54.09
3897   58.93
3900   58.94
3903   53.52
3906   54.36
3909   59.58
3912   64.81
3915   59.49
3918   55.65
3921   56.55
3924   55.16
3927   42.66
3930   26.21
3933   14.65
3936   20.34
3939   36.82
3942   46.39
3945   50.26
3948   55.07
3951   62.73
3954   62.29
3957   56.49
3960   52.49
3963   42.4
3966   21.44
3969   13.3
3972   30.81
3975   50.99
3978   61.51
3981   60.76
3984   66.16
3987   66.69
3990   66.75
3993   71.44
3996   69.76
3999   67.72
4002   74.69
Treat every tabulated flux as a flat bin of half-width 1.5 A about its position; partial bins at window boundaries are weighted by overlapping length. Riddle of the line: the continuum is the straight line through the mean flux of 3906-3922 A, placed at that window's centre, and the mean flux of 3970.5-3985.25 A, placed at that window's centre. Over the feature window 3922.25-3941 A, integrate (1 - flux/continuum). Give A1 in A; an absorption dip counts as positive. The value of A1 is 7.9 A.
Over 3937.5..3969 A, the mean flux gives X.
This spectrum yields 47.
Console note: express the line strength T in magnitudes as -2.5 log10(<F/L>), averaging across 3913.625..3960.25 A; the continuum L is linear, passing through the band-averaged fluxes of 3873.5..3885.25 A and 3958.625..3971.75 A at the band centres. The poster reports -0.22 mag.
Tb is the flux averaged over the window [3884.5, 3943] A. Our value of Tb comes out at 47.4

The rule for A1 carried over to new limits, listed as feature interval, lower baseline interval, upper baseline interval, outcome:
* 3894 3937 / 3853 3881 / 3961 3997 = 3.6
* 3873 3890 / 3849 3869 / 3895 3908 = 2.3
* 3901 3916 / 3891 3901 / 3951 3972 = -1.5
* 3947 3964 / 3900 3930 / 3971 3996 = 0.7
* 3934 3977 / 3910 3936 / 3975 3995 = 9.6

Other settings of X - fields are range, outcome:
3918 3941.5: 37.7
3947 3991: 51.1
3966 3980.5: 38.8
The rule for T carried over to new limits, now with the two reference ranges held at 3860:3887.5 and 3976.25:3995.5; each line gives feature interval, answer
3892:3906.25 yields 0.01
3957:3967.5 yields 0.46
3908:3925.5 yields -0.01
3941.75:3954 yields 0.11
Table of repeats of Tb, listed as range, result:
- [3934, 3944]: 34.3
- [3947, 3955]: 60.2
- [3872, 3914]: 53.3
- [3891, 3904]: 55.2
